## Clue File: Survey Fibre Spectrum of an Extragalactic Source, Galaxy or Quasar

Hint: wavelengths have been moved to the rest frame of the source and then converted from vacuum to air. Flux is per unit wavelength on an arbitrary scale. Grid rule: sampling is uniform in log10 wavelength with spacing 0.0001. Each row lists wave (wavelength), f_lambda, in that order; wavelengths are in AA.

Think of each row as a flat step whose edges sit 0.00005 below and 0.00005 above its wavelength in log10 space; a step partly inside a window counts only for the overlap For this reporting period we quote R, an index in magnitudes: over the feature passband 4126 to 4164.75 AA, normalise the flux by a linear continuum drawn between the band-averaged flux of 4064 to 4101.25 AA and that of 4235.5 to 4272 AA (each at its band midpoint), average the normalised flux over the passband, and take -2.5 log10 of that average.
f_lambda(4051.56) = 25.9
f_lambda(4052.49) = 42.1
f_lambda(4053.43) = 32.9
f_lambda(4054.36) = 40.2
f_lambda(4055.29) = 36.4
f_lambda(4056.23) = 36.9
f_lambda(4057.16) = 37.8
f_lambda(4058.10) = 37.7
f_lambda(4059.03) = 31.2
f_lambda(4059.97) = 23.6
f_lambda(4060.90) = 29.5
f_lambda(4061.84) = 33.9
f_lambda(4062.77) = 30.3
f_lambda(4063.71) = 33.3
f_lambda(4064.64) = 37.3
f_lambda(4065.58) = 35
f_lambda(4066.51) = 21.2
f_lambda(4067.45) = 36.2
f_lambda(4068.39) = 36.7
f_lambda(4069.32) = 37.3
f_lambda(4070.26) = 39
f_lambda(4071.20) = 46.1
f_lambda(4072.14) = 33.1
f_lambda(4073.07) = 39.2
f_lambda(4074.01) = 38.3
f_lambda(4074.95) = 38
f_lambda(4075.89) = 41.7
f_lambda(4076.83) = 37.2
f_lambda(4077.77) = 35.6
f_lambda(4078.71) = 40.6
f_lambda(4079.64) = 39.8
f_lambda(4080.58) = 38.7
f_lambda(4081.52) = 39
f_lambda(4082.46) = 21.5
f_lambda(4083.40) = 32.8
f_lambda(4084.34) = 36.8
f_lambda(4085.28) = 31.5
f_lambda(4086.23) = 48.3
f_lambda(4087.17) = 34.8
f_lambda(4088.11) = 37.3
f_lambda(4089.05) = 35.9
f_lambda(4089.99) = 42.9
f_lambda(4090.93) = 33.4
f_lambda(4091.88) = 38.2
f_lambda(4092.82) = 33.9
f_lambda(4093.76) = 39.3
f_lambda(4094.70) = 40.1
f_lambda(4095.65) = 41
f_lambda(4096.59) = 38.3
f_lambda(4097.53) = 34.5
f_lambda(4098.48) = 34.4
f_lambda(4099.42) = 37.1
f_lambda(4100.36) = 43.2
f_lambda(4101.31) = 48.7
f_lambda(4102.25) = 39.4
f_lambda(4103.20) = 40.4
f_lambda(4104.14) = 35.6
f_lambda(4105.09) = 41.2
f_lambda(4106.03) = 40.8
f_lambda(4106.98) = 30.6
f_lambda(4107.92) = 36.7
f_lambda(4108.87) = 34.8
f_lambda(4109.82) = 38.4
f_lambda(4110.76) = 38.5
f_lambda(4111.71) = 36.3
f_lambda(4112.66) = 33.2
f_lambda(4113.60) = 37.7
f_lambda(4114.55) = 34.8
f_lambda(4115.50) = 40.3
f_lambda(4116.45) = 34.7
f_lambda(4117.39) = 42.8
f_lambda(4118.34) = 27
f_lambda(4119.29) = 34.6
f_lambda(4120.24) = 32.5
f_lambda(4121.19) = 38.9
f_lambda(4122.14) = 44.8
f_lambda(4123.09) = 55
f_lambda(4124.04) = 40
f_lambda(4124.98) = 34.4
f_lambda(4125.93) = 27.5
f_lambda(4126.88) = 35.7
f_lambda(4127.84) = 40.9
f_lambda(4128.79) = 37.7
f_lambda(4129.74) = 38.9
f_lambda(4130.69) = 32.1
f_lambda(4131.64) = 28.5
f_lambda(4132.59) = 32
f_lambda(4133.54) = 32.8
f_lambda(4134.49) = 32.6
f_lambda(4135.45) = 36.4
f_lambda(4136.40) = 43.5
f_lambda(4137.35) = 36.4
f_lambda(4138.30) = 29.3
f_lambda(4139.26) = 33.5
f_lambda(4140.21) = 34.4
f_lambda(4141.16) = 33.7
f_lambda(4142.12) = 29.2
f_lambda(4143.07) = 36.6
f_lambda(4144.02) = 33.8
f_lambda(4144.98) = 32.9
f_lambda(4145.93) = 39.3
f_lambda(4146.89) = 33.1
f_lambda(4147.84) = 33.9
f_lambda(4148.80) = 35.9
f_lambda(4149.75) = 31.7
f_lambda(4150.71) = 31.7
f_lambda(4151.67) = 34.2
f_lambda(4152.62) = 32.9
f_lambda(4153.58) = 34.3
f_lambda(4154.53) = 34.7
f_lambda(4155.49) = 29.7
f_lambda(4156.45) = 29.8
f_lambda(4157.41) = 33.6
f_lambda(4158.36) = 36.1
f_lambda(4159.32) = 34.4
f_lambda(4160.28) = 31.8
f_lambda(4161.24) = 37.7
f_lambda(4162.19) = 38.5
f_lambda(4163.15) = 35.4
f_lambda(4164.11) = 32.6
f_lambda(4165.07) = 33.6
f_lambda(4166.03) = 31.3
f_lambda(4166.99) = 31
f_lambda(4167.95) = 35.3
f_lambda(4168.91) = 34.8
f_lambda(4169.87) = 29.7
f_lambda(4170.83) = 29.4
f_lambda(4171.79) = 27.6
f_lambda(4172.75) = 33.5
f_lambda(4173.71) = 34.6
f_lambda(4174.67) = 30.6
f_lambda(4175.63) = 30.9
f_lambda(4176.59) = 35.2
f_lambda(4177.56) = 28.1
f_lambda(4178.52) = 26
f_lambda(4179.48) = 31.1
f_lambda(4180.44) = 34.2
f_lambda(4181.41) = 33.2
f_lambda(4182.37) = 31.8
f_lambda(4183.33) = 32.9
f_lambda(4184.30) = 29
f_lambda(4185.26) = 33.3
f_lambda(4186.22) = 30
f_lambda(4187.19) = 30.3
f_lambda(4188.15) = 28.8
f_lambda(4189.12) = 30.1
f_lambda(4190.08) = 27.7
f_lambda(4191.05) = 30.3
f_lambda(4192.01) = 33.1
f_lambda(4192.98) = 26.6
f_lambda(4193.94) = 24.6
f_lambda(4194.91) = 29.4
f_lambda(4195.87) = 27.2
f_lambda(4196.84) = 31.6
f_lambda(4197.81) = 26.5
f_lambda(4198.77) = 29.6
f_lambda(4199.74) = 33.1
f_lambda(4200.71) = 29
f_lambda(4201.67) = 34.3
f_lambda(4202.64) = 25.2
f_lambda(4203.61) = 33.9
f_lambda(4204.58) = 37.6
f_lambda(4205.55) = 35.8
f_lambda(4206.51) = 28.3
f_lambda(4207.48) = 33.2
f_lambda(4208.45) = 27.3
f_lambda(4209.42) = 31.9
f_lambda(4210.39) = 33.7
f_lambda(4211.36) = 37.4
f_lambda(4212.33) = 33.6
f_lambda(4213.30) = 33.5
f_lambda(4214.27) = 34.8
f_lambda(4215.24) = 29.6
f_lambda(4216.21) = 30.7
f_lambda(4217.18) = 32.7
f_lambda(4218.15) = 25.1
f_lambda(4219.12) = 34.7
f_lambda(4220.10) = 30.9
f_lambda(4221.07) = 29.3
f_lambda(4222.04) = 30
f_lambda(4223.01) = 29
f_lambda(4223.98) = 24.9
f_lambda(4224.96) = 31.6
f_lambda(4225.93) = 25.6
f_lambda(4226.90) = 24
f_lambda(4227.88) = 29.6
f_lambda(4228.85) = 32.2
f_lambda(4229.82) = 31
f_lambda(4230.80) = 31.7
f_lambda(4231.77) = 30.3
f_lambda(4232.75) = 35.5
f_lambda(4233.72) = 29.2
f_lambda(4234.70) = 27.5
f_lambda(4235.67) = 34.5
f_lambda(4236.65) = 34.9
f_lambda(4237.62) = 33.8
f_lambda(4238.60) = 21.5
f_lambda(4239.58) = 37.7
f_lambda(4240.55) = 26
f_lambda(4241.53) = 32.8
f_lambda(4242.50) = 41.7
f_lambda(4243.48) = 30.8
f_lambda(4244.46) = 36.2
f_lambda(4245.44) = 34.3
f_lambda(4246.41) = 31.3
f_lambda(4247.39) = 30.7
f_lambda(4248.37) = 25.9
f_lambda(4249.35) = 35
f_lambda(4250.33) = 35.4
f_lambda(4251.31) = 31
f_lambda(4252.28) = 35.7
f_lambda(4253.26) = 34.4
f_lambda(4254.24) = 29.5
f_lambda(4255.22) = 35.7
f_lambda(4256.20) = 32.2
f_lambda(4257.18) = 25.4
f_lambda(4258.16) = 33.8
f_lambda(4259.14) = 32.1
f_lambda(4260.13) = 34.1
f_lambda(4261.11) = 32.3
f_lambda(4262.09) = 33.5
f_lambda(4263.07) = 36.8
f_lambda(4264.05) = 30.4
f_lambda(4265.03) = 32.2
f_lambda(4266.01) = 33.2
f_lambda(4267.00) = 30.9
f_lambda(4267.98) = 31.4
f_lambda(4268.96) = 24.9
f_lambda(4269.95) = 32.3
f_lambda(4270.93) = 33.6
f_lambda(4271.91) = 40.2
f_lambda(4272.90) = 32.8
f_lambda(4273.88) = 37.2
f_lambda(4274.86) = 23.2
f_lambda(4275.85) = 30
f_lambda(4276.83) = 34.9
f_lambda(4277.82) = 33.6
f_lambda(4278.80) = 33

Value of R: 0.04 mag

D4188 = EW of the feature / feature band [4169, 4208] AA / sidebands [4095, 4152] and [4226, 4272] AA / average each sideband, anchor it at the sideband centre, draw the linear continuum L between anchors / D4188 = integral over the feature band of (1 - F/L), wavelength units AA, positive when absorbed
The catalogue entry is 3.8 AA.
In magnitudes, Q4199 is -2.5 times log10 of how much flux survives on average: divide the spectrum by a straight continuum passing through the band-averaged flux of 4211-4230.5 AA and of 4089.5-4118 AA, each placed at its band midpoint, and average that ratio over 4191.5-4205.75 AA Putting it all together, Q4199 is 0.05 mag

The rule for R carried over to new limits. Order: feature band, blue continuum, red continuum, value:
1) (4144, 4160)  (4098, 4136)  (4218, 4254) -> 0.06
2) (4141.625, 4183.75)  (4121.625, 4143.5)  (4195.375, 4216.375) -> 0.04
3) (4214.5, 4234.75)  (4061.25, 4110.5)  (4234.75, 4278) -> 0.12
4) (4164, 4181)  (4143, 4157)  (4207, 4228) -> 0.03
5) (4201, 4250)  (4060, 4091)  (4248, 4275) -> 0.06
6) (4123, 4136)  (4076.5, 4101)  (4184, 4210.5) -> -0.03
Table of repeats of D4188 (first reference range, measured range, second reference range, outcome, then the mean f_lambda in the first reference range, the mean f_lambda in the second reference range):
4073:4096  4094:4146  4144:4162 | -1.6 AA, 37.4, 33.8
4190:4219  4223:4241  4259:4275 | 0.9 AA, 31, 32.6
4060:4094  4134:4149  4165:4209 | -0.7 AA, 36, 30.9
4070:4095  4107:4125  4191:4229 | -1.0 AA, 37.5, 30.5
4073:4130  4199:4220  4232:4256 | 1.0 AA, 37.6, 32.5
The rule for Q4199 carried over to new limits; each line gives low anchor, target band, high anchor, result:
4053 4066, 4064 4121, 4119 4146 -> -0.07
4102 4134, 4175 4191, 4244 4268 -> 0.13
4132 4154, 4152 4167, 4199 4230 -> -0.01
